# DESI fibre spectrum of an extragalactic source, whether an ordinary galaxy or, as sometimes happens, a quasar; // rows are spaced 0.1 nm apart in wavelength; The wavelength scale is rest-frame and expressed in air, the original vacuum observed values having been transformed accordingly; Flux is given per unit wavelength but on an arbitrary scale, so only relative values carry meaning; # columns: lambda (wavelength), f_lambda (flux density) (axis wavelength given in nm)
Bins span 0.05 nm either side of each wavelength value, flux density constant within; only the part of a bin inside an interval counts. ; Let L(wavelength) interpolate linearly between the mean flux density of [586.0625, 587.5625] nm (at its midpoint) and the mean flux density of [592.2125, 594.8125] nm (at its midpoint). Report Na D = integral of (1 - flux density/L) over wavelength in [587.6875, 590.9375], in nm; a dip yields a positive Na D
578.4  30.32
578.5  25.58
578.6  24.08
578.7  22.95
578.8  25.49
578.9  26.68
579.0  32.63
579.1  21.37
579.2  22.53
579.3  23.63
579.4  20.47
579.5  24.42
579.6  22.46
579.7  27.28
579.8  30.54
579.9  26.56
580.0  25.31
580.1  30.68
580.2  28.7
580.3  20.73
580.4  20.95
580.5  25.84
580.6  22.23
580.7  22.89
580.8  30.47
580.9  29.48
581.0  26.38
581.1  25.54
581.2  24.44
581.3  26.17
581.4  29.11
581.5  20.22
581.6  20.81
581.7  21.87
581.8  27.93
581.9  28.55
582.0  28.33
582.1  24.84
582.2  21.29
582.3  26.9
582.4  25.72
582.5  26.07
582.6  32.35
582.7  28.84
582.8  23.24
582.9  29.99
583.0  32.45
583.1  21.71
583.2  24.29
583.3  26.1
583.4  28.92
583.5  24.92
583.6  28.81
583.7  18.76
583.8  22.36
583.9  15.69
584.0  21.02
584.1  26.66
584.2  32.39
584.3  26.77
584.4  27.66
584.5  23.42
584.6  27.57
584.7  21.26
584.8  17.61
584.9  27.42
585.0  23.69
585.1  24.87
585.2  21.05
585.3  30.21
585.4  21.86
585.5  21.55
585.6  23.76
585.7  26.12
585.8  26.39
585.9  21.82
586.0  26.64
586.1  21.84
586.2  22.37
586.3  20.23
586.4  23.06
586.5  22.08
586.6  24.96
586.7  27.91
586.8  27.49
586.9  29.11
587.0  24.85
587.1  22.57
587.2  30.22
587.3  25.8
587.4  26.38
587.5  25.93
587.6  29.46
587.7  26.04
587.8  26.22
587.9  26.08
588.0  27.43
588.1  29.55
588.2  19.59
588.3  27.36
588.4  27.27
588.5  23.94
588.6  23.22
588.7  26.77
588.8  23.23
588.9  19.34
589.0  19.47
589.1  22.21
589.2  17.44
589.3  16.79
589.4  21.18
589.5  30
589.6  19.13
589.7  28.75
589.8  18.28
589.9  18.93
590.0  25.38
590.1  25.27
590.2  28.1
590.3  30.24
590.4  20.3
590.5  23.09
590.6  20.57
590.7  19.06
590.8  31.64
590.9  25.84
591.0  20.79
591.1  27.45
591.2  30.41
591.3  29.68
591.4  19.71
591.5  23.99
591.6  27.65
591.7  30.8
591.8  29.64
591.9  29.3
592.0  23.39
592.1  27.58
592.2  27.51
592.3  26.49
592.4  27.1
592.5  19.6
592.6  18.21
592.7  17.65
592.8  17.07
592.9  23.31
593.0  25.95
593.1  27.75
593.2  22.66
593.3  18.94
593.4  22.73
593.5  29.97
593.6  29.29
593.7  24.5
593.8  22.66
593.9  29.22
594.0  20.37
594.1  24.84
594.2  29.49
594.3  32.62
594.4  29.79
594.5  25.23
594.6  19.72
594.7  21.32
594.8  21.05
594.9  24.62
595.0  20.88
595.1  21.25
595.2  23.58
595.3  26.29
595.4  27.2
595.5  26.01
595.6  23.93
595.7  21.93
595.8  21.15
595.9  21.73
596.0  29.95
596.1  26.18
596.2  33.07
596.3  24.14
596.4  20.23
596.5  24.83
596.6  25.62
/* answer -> 0.119 nm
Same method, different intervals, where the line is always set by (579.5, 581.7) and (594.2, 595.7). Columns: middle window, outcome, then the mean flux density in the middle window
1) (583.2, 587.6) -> 0.08 nm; 24.7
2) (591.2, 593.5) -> 0.01 nm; 24.6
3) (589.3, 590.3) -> 0.04 nm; 23.9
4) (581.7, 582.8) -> -0.06 nm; 26.7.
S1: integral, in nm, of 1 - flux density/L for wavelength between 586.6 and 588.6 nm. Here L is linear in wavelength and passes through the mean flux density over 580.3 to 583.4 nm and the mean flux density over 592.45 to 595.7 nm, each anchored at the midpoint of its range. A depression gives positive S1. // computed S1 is -0.11 nm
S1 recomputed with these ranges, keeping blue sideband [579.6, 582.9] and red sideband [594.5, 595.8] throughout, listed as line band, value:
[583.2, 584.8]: 0.052 nm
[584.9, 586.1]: 0.034 nm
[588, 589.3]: 0.068 nm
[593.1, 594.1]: -0.051 nm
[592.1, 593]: 0.040 nm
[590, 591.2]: -0.047 nm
